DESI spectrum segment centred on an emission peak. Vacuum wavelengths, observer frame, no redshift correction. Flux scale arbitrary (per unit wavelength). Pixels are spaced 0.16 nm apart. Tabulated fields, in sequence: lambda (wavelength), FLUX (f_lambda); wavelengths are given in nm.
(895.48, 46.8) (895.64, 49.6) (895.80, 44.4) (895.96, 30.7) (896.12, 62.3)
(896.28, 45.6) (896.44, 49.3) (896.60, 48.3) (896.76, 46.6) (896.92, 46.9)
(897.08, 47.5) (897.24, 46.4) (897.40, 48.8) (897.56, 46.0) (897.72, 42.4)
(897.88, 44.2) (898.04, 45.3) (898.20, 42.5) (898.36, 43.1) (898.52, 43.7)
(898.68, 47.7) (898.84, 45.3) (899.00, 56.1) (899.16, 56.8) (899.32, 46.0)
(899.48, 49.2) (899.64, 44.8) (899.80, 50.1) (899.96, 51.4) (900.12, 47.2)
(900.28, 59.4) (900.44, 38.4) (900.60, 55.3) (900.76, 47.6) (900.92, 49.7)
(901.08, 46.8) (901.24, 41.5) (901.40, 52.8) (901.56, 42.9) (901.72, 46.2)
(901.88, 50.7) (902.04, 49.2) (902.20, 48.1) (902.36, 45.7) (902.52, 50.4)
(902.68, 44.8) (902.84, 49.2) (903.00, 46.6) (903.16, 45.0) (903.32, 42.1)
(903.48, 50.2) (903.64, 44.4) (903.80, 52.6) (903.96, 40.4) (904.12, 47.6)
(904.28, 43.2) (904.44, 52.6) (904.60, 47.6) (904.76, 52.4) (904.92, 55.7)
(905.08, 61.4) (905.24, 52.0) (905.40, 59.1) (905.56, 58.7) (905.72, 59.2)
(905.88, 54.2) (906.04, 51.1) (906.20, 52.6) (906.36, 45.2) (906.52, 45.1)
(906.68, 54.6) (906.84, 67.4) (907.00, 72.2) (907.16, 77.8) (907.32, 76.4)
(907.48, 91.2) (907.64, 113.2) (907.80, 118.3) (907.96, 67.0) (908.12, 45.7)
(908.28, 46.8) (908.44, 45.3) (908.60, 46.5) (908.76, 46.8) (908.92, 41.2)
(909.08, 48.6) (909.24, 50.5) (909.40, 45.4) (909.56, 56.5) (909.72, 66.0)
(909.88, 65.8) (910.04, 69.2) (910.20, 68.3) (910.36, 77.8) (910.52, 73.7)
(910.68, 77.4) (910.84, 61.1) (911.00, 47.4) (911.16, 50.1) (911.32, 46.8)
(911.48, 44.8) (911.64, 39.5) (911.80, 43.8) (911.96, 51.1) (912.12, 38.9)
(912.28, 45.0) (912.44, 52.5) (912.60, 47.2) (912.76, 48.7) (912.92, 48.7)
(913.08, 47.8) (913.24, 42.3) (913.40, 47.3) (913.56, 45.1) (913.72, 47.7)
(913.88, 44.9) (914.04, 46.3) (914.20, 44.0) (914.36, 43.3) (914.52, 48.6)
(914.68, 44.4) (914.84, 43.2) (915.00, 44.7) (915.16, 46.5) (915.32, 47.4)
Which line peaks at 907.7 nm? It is Halpha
